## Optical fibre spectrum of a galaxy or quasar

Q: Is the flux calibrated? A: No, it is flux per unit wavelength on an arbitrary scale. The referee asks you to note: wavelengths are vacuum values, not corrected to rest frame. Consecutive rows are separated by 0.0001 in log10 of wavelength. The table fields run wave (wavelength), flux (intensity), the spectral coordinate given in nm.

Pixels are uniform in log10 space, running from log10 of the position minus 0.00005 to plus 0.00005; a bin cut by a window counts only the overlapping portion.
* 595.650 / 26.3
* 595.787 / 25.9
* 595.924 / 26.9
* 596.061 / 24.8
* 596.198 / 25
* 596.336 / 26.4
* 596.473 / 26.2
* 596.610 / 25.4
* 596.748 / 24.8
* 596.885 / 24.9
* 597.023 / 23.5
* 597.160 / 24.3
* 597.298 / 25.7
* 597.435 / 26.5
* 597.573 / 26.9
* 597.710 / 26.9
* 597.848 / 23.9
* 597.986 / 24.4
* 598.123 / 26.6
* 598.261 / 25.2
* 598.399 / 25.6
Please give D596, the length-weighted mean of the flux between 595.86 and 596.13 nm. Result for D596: 25.9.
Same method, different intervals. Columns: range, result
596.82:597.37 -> 24.6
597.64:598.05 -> 25.1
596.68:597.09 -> 24.4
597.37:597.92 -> 26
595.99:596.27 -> 24.9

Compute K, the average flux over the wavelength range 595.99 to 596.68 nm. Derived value 25.6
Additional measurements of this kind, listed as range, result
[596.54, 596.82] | 25.1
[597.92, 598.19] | 25.6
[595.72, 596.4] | 25.8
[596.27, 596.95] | 25.6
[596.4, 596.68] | 25.8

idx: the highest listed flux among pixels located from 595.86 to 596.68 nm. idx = 26.9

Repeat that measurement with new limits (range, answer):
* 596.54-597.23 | 25.4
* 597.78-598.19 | 26.6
